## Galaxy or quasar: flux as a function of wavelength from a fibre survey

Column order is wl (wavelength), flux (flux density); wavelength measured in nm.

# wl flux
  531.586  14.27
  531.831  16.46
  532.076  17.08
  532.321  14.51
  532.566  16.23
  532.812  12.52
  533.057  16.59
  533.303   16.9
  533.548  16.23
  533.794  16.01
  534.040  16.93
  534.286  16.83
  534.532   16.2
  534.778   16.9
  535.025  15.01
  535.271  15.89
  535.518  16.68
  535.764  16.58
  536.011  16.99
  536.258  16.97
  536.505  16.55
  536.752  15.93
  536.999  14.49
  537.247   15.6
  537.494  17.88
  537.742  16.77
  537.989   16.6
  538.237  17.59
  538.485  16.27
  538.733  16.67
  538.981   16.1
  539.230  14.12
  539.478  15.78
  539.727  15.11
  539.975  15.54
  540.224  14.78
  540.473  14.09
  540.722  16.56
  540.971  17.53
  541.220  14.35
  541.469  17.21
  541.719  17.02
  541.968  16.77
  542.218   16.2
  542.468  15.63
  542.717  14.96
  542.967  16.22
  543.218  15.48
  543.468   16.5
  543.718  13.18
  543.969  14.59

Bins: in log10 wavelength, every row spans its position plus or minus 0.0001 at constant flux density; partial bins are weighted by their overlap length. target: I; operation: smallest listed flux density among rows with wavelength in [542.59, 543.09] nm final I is 14.96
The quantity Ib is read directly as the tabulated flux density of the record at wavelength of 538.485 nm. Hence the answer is 16.27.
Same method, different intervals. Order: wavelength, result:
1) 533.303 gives 16.9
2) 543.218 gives 15.48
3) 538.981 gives 16.1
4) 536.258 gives 16.97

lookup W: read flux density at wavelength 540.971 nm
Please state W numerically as 17.53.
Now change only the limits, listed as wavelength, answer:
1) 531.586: 14.27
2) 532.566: 16.23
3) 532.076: 17.08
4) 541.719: 17.02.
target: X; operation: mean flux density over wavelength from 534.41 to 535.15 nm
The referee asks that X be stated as 16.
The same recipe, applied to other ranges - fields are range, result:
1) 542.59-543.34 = 15.6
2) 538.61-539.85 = 15.5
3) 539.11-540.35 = 15.1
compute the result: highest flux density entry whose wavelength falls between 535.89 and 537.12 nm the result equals 16.99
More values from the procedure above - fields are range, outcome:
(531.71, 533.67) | 17.08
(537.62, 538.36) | 17.59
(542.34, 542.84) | 15.63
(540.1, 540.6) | 14.78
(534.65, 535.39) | 16.9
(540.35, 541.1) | 17.53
